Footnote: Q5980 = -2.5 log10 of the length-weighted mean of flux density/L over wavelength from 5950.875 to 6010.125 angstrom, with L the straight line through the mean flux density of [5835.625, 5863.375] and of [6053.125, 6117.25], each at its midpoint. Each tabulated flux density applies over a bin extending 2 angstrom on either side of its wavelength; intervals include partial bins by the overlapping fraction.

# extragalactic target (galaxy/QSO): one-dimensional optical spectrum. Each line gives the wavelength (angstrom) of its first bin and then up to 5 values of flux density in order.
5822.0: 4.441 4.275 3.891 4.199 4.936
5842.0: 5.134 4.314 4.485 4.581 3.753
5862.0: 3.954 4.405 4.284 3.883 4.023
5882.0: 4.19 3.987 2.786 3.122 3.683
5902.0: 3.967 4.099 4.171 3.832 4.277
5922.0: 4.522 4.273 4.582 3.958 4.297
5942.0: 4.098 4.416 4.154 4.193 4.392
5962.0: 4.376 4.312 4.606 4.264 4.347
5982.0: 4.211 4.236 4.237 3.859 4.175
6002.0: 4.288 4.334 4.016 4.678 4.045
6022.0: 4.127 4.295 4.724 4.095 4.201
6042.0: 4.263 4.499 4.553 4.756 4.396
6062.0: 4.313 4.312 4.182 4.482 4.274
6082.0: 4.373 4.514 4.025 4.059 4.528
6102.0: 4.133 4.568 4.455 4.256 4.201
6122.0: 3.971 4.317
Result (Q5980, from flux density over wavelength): 0.03 mag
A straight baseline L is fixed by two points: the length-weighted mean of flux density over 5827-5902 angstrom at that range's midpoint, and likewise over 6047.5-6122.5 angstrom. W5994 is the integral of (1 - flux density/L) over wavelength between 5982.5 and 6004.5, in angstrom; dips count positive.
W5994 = 0.4 angstrom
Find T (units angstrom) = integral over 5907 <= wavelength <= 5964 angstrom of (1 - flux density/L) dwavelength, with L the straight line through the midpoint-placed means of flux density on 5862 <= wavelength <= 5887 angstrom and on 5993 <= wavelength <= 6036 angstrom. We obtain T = -1.0 angstrom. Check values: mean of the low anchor 4.12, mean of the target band 4.25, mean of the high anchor 4.25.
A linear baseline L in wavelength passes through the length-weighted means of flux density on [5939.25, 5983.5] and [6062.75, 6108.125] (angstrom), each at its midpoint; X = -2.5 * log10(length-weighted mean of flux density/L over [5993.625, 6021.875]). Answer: 0.02 mag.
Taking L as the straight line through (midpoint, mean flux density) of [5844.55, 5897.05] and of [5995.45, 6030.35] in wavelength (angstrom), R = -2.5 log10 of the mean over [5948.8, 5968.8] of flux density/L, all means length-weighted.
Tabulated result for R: -0.04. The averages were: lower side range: 3.97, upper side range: 4.27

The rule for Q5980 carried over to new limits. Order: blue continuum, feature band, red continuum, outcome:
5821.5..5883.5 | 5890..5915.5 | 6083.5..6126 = 0.151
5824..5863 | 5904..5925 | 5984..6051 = 0.035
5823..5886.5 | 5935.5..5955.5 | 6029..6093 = 0.023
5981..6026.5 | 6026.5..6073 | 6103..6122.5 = -0.035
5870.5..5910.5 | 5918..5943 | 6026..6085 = -0.094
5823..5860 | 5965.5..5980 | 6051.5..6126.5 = -0.008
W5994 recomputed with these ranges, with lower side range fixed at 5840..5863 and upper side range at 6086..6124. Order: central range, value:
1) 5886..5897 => 2.9 angstrom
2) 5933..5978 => 0.5 angstrom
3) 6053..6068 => -0.5 angstrom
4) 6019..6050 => -0.2 angstrom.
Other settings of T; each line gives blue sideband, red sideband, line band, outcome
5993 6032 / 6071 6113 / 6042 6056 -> -0.84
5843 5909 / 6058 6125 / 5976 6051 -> -1.52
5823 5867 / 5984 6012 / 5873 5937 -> 4.70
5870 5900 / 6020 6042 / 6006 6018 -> -0.24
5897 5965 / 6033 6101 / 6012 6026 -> 0.03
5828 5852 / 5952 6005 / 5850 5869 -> 1.06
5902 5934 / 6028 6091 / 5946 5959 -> -0.02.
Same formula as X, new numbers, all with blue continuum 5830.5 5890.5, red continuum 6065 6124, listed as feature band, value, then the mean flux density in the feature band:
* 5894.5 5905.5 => 0.127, 3.77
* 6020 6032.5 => -0.025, 4.37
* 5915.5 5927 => -0.026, 4.34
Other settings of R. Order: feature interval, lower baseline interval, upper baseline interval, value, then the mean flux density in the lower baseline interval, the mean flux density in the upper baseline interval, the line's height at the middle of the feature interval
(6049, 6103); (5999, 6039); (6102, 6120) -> -0.01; 4.28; 4.34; 4.32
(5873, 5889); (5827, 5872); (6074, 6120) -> 0.10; 4.36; 4.32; 4.35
